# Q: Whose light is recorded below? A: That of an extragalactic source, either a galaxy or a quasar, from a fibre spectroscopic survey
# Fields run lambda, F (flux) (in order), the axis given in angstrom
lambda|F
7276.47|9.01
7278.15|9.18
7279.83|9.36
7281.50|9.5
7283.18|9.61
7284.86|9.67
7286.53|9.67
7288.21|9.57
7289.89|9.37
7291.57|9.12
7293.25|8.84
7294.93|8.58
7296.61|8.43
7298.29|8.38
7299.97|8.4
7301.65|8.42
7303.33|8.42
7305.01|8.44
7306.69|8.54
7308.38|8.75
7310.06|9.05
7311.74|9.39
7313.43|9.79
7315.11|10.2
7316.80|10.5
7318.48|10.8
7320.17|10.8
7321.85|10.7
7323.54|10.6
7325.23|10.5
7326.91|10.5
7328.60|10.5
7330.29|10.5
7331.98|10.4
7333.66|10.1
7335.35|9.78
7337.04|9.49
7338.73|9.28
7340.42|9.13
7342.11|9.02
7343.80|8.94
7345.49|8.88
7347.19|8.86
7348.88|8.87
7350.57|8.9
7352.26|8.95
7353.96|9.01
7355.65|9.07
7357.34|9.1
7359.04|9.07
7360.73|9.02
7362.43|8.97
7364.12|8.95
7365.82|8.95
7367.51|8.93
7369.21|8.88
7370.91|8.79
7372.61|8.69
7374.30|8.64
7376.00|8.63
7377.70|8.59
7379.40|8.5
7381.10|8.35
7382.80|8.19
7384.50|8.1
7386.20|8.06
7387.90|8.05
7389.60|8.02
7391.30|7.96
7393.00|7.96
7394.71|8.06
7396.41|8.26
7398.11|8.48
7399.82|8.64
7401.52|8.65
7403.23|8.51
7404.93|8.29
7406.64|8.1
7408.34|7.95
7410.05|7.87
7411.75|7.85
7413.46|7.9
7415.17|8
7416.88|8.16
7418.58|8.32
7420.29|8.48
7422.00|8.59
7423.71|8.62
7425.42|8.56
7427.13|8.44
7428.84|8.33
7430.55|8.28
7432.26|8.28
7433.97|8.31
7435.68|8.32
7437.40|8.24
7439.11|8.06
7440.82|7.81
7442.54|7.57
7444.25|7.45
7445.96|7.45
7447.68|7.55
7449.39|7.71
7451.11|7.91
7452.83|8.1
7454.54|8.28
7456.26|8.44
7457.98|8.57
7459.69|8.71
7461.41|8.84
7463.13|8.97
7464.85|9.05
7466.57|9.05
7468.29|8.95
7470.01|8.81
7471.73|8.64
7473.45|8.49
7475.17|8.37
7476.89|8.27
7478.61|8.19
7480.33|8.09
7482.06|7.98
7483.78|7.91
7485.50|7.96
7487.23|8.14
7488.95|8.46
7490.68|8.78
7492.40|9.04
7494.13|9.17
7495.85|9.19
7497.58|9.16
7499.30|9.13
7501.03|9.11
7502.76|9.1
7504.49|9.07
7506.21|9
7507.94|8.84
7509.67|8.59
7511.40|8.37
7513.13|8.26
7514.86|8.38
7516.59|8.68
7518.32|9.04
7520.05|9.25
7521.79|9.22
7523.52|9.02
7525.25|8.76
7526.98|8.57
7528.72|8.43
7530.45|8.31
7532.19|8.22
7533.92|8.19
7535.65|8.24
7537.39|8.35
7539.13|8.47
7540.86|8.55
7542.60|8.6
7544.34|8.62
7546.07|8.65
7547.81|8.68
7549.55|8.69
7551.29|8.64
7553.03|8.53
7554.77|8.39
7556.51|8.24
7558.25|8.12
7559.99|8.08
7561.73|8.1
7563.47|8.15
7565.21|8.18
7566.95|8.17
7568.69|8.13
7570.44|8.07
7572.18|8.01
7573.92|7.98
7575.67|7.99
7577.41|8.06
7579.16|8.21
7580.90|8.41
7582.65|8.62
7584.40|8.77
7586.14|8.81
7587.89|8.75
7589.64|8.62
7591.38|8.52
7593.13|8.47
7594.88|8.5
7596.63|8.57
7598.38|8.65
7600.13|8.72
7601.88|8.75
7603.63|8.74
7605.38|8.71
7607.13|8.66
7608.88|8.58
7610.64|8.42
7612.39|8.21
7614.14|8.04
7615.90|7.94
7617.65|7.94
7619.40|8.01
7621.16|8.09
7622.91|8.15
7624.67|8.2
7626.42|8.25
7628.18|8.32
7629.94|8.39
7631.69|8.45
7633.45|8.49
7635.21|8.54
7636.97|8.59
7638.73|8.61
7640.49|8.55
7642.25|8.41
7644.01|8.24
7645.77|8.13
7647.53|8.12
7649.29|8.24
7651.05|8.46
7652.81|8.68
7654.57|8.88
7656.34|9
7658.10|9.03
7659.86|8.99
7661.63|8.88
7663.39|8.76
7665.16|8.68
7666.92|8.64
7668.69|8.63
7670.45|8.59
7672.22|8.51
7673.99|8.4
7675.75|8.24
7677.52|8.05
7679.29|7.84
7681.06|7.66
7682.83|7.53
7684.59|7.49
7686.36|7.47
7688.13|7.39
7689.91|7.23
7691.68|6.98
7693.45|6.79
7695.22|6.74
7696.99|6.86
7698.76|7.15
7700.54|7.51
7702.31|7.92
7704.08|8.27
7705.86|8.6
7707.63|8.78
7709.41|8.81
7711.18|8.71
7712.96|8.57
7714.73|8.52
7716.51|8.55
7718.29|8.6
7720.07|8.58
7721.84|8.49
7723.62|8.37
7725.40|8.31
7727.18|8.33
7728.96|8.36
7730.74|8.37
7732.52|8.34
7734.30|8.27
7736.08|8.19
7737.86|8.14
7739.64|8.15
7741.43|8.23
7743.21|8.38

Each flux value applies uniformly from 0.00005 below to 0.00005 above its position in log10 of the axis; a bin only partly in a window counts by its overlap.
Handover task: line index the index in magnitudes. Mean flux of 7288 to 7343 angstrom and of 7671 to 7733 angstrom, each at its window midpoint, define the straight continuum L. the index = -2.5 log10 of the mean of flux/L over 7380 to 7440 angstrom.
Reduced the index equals 0.11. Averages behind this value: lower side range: 9.52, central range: 8.24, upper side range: 8.01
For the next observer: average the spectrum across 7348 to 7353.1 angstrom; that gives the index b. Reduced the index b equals 8.92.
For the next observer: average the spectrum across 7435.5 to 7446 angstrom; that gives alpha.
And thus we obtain 7.84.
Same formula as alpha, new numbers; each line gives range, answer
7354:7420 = 8.44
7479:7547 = 8.64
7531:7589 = 8.35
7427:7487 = 8.26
